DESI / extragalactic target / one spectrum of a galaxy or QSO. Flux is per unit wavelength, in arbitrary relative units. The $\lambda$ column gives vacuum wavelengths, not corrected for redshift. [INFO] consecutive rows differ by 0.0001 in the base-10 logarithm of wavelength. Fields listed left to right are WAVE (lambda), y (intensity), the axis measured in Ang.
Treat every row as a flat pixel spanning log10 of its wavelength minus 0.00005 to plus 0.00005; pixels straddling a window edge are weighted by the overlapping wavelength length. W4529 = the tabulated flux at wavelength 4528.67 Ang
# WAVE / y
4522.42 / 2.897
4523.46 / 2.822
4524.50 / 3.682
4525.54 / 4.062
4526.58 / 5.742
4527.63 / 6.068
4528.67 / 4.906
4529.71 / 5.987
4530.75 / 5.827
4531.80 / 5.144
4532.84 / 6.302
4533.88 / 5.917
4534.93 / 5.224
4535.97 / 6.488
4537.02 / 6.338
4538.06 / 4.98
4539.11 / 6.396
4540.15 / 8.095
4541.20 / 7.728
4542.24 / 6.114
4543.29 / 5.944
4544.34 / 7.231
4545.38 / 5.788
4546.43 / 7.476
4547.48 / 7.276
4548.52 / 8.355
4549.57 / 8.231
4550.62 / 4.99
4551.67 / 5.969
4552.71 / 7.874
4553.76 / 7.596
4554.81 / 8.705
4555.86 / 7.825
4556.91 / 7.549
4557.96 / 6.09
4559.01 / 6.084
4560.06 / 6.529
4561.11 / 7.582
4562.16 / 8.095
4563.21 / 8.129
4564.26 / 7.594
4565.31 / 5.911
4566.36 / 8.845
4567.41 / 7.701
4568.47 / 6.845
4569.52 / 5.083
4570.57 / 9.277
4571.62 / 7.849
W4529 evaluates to 4.906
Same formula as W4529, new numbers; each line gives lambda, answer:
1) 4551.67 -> 5.969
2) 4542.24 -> 6.114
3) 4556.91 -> 7.549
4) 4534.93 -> 5.224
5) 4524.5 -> 3.682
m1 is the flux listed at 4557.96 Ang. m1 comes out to 6.09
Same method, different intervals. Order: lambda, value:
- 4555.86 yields 7.825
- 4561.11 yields 7.582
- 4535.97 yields 6.488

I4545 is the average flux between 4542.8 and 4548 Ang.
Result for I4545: 6.75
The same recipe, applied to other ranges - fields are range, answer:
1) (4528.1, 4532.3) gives 5.48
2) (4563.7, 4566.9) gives 7.47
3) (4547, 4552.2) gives 6.98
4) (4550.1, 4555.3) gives 7.02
